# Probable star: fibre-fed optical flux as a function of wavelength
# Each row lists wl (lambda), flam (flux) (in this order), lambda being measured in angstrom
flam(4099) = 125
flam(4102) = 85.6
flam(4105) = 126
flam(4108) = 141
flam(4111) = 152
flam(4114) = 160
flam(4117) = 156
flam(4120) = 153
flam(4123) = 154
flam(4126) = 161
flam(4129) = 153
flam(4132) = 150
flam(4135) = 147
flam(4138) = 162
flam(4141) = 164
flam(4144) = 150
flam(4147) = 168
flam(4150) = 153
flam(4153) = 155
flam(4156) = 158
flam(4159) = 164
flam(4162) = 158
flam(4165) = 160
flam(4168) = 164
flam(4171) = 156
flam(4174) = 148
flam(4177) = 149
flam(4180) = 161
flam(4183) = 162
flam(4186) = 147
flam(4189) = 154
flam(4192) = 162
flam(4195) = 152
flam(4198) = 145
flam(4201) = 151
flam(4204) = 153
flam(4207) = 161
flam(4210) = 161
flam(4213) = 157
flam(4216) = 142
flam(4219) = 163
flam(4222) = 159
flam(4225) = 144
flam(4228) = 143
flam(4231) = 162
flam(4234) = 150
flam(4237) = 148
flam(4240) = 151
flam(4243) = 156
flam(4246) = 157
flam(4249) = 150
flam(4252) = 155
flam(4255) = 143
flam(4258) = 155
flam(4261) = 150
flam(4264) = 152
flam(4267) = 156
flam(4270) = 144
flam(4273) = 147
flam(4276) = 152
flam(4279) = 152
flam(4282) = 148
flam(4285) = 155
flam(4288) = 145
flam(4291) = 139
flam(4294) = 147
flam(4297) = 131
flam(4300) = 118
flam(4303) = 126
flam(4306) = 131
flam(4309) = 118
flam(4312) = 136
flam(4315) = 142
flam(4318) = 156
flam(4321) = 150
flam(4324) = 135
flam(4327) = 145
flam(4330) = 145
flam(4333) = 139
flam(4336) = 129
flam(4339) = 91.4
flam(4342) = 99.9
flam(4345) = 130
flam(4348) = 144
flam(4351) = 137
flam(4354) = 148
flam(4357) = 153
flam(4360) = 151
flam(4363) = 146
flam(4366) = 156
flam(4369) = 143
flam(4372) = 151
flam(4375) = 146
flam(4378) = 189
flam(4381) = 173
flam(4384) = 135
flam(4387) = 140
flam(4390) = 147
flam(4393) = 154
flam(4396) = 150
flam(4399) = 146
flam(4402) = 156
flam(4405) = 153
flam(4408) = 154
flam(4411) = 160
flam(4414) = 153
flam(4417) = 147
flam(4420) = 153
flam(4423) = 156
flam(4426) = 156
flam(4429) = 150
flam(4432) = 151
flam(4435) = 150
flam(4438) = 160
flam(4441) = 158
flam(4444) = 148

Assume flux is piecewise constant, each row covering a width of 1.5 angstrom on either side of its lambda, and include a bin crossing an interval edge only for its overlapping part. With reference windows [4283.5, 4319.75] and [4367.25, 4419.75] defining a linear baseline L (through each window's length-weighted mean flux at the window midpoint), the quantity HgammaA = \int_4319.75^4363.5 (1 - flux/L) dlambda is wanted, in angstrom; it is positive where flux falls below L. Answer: 2.44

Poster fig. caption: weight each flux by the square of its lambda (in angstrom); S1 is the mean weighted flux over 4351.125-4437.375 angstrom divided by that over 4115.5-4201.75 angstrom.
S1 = 1.1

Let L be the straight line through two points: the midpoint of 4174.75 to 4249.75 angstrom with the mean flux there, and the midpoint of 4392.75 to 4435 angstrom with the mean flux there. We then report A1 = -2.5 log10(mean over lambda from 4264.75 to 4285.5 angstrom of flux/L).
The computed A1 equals 0.021 mag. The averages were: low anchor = 154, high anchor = 153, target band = 150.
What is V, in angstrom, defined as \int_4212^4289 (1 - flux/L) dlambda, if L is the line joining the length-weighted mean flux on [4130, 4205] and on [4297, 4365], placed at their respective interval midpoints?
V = -3.28 angstrom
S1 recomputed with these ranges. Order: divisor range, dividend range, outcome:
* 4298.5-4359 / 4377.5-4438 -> 1.19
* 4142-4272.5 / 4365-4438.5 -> 1.09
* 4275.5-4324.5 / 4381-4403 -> 1.11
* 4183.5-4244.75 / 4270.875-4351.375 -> 0.93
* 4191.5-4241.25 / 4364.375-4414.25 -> 1.09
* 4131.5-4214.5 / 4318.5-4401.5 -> 1.01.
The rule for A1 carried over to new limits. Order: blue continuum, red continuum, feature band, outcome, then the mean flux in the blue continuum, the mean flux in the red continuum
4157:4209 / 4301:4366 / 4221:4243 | -0.01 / 156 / 136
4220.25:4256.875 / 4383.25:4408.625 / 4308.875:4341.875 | 0.12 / 152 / 149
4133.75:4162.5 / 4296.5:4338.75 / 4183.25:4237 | -0.03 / 158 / 135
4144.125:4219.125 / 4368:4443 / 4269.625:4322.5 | 0.10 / 156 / 153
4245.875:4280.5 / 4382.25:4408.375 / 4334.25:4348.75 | 0.26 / 151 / 148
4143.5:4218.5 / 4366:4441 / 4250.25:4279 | 0.03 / 156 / 153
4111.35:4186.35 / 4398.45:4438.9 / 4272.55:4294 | 0.05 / 157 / 153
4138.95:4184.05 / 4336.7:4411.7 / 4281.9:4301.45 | 0.08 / 158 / 146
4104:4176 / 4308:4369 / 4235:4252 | -0.05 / 155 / 138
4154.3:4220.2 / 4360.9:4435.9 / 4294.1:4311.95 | 0.21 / 156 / 153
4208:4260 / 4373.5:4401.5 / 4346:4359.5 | 0.06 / 153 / 153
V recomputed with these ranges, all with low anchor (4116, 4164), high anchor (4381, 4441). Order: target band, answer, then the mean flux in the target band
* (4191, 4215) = 0.1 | 155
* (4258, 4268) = 0.1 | 153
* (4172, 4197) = 0.3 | 154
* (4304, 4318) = 1.8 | 134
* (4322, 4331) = 0.7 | 142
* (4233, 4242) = 0.3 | 150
